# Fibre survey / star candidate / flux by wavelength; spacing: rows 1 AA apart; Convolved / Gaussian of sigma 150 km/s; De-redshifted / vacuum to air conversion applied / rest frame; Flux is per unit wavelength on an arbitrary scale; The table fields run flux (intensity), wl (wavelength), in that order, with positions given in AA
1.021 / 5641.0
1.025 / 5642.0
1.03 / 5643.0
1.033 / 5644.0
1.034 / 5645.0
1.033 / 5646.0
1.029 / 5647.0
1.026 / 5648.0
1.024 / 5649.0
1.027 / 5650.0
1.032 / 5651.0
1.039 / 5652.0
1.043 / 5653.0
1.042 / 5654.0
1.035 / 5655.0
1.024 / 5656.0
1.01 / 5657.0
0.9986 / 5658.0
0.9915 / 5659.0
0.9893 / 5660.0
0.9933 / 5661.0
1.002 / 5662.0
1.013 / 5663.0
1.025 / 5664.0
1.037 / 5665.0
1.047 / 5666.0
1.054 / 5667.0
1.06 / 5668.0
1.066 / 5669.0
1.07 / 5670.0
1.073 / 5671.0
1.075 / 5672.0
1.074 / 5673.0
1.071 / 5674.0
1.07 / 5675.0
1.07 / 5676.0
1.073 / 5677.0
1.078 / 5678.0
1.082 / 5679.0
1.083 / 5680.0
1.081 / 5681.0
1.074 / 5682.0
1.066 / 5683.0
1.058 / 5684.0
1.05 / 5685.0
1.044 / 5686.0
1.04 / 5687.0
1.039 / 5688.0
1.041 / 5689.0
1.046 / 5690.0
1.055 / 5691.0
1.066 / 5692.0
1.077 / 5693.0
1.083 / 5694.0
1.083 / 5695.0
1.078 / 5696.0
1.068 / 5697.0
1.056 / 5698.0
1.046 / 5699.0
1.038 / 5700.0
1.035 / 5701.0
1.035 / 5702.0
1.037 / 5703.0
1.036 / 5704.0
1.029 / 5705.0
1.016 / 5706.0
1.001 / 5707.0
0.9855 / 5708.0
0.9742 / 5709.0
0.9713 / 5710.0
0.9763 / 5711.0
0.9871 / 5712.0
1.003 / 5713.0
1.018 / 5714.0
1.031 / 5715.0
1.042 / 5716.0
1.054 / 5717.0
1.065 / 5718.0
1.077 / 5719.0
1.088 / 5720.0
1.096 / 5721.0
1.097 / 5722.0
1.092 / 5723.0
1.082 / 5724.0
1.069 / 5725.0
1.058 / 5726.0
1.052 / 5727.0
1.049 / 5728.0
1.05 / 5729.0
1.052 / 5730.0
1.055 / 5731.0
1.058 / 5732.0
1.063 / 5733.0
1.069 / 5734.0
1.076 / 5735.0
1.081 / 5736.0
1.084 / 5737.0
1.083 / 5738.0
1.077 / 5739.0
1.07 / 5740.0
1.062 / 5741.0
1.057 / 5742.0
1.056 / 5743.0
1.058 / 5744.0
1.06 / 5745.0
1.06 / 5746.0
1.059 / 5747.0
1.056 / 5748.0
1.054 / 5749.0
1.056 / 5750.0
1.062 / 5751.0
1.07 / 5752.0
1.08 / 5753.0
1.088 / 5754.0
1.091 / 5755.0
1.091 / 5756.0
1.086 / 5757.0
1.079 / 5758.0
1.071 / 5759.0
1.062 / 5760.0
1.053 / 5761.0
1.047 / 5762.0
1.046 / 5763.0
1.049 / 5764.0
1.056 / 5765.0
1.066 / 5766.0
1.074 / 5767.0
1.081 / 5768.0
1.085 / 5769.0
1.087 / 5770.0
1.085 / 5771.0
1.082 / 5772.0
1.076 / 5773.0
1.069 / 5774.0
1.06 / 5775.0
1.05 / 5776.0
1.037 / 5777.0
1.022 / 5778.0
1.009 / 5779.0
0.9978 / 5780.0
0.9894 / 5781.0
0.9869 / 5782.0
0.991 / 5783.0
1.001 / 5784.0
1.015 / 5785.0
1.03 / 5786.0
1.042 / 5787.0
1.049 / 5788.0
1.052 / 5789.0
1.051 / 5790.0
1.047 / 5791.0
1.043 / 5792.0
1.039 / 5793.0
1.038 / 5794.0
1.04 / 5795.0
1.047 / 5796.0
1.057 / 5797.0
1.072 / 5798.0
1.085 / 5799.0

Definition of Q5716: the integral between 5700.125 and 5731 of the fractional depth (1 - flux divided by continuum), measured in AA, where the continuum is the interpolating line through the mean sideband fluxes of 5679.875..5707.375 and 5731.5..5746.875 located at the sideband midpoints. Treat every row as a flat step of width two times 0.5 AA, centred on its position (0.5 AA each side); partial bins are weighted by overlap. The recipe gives 0.6 AA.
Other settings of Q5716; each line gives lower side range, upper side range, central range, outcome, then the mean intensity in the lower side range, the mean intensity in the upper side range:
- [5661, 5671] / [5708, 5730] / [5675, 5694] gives -0.39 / 1.04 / 1.04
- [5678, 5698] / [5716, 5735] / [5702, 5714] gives 0.70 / 1.06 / 1.07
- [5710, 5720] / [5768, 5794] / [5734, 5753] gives -0.60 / 1.03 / 1.04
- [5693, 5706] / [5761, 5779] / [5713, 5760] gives -0.43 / 1.05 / 1.06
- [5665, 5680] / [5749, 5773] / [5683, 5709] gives 0.59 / 1.07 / 1.07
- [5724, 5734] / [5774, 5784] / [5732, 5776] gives -1.31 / 1.06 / 1.02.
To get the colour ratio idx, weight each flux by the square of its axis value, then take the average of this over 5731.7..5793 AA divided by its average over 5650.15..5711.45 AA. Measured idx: 1.04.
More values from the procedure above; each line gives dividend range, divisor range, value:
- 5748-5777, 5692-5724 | 1.05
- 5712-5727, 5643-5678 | 1.04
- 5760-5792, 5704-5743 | 1.01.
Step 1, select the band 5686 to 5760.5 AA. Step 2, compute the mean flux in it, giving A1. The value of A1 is 1.05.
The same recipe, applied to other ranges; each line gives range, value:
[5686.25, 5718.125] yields 1.03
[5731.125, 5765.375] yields 1.07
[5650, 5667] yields 1.02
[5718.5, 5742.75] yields 1.07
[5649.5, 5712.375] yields 1.04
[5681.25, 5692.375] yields 1.05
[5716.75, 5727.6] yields 1.08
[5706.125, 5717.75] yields 1.01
